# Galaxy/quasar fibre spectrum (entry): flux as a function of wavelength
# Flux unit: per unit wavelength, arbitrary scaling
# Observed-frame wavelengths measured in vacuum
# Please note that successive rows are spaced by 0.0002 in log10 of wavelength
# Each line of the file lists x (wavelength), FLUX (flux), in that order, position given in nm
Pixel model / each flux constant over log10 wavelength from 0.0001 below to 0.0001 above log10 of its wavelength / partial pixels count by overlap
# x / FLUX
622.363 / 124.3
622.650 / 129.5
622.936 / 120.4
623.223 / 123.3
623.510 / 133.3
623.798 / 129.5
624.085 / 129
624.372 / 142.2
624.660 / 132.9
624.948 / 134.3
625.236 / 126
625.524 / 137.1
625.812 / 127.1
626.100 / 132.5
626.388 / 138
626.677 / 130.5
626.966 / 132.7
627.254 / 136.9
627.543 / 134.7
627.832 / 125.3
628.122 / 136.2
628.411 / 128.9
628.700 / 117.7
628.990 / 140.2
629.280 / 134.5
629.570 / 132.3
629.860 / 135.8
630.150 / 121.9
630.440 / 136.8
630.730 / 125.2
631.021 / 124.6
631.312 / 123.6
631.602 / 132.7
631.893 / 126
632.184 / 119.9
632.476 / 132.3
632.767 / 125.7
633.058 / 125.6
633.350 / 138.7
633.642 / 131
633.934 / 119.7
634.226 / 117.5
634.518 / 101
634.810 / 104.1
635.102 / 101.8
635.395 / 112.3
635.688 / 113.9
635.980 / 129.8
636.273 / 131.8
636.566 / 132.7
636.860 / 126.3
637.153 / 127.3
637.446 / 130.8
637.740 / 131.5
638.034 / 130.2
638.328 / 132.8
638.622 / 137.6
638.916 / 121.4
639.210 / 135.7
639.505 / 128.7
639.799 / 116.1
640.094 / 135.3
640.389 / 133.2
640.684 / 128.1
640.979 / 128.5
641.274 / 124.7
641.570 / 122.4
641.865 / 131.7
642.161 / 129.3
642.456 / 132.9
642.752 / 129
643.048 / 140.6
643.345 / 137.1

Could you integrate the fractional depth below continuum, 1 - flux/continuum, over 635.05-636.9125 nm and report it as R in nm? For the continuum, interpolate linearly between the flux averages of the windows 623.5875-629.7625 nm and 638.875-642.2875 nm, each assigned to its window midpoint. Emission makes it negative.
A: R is 0.11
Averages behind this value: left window 132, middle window 122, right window 128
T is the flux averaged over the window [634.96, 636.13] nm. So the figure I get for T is 115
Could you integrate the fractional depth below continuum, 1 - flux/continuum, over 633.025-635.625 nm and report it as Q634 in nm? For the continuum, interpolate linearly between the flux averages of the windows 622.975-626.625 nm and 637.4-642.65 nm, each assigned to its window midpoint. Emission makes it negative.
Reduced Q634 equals 0.278 nm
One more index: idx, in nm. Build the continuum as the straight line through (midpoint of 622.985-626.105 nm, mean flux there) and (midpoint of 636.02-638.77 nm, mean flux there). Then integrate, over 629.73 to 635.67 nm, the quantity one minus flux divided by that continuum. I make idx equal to 0.39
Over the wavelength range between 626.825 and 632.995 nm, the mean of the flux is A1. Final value 130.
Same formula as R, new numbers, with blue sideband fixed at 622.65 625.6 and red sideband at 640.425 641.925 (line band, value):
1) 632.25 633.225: 0.011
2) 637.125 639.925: -0.035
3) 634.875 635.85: 0.146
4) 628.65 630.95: -0.025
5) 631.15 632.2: 0.024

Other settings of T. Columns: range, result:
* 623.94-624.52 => 136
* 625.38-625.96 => 132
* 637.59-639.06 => 131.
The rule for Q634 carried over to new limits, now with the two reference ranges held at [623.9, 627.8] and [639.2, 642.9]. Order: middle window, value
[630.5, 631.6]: 0.04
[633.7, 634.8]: 0.15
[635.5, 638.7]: 0.02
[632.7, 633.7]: 0.00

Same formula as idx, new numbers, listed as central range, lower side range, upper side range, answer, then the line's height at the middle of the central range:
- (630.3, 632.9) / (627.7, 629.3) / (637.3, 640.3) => 0.054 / 130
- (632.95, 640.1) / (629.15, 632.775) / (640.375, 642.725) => 0.239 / 129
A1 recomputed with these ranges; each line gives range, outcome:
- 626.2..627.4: 134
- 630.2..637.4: 123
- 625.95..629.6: 132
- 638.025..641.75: 129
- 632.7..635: 120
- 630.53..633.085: 126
